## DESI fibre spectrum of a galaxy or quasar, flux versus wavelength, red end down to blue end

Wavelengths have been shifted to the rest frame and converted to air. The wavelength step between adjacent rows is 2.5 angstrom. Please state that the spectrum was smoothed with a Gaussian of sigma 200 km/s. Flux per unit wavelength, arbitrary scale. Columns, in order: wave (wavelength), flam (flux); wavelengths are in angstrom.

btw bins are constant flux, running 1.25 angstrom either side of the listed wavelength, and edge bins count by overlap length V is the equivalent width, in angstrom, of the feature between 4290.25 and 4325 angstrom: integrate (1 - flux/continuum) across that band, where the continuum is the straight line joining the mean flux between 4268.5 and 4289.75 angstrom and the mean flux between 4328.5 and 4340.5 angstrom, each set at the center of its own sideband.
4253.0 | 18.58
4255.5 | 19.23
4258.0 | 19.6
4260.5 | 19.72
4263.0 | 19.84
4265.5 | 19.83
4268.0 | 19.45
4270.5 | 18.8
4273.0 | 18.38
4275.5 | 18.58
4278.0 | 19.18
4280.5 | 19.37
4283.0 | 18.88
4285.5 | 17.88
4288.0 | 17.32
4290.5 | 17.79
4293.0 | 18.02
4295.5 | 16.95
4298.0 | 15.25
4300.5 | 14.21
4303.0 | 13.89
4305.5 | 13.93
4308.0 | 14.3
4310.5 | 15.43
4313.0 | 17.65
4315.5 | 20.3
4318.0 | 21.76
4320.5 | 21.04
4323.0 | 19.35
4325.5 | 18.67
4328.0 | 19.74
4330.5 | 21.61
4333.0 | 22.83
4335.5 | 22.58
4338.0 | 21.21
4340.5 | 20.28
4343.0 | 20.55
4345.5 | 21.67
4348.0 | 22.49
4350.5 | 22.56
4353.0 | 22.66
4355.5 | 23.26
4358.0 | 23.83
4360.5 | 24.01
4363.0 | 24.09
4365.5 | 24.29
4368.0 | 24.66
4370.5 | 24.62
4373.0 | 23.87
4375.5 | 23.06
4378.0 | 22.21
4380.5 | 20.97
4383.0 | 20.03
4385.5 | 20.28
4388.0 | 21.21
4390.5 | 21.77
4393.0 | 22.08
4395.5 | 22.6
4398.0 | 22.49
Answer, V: 5.28 angstrom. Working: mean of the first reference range 18.6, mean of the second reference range 21.7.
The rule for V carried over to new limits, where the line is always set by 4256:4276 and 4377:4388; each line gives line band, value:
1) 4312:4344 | -0.73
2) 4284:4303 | 2.95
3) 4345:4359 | -1.58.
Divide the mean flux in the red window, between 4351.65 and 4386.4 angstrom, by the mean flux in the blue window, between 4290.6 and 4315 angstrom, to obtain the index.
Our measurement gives 1.46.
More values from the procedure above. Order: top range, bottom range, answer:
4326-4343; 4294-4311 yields 1.43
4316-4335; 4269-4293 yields 1.13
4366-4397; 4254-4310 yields 1.26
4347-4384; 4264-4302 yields 1.29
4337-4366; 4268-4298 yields 1.24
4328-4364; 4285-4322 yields 1.31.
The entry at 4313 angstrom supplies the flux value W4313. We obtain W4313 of 17.65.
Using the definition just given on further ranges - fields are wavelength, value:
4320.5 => 21.04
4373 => 23.87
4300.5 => 14.21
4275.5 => 18.58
